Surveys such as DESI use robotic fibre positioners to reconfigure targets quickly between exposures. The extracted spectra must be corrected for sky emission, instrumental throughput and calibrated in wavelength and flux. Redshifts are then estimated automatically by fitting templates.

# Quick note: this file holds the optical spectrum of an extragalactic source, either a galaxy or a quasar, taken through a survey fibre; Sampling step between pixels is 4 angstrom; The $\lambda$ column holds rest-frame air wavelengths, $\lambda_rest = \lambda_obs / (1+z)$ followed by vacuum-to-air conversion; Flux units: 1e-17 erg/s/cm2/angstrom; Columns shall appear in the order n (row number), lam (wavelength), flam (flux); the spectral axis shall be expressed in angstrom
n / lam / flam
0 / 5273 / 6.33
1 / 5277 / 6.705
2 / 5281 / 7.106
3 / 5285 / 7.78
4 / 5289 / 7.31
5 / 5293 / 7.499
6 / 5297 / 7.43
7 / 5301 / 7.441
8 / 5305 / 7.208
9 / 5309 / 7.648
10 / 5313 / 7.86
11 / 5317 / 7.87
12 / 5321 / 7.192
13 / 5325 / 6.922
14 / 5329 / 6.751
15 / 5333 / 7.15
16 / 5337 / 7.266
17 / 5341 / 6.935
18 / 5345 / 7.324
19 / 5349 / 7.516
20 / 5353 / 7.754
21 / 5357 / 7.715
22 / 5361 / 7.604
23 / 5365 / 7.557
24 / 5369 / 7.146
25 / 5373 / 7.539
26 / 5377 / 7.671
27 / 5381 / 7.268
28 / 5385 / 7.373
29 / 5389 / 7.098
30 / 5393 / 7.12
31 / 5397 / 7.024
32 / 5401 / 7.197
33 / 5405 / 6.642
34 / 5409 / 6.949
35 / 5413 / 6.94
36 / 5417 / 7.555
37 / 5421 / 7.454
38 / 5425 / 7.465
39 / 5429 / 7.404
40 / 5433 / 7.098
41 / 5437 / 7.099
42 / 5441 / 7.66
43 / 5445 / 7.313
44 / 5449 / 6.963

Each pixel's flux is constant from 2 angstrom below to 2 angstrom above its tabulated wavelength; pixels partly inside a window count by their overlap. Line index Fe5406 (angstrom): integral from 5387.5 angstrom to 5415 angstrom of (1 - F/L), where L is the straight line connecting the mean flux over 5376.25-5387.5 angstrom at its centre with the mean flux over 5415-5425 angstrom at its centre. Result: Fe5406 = 1.7 angstrom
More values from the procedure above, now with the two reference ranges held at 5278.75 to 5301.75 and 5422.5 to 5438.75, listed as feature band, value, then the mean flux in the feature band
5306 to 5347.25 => 0.5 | 7.29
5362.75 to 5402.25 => 0.1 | 7.3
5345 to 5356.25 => -0.4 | 7.59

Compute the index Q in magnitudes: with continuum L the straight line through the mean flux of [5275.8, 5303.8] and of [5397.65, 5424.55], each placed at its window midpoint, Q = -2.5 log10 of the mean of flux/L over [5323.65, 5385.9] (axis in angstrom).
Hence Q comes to -0.02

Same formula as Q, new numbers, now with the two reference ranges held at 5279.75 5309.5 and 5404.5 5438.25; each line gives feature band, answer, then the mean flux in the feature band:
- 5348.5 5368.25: -0.043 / 7.61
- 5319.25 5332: 0.061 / 6.97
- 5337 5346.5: 0.029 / 7.15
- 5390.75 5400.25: 0.024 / 7.09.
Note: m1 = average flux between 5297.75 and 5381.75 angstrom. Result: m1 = 7.4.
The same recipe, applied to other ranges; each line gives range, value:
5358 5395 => 7.38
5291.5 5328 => 7.43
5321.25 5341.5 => 7.03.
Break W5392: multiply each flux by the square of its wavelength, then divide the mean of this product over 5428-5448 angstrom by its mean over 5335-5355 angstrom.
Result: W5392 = 1.0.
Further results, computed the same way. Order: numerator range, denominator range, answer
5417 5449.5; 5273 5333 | 1.06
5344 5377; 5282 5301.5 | 1.03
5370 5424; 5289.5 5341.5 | 1.02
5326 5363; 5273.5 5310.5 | 1.02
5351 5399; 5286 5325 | 1.02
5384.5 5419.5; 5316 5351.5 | 1.01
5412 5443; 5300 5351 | 1.04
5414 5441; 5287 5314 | 1.03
